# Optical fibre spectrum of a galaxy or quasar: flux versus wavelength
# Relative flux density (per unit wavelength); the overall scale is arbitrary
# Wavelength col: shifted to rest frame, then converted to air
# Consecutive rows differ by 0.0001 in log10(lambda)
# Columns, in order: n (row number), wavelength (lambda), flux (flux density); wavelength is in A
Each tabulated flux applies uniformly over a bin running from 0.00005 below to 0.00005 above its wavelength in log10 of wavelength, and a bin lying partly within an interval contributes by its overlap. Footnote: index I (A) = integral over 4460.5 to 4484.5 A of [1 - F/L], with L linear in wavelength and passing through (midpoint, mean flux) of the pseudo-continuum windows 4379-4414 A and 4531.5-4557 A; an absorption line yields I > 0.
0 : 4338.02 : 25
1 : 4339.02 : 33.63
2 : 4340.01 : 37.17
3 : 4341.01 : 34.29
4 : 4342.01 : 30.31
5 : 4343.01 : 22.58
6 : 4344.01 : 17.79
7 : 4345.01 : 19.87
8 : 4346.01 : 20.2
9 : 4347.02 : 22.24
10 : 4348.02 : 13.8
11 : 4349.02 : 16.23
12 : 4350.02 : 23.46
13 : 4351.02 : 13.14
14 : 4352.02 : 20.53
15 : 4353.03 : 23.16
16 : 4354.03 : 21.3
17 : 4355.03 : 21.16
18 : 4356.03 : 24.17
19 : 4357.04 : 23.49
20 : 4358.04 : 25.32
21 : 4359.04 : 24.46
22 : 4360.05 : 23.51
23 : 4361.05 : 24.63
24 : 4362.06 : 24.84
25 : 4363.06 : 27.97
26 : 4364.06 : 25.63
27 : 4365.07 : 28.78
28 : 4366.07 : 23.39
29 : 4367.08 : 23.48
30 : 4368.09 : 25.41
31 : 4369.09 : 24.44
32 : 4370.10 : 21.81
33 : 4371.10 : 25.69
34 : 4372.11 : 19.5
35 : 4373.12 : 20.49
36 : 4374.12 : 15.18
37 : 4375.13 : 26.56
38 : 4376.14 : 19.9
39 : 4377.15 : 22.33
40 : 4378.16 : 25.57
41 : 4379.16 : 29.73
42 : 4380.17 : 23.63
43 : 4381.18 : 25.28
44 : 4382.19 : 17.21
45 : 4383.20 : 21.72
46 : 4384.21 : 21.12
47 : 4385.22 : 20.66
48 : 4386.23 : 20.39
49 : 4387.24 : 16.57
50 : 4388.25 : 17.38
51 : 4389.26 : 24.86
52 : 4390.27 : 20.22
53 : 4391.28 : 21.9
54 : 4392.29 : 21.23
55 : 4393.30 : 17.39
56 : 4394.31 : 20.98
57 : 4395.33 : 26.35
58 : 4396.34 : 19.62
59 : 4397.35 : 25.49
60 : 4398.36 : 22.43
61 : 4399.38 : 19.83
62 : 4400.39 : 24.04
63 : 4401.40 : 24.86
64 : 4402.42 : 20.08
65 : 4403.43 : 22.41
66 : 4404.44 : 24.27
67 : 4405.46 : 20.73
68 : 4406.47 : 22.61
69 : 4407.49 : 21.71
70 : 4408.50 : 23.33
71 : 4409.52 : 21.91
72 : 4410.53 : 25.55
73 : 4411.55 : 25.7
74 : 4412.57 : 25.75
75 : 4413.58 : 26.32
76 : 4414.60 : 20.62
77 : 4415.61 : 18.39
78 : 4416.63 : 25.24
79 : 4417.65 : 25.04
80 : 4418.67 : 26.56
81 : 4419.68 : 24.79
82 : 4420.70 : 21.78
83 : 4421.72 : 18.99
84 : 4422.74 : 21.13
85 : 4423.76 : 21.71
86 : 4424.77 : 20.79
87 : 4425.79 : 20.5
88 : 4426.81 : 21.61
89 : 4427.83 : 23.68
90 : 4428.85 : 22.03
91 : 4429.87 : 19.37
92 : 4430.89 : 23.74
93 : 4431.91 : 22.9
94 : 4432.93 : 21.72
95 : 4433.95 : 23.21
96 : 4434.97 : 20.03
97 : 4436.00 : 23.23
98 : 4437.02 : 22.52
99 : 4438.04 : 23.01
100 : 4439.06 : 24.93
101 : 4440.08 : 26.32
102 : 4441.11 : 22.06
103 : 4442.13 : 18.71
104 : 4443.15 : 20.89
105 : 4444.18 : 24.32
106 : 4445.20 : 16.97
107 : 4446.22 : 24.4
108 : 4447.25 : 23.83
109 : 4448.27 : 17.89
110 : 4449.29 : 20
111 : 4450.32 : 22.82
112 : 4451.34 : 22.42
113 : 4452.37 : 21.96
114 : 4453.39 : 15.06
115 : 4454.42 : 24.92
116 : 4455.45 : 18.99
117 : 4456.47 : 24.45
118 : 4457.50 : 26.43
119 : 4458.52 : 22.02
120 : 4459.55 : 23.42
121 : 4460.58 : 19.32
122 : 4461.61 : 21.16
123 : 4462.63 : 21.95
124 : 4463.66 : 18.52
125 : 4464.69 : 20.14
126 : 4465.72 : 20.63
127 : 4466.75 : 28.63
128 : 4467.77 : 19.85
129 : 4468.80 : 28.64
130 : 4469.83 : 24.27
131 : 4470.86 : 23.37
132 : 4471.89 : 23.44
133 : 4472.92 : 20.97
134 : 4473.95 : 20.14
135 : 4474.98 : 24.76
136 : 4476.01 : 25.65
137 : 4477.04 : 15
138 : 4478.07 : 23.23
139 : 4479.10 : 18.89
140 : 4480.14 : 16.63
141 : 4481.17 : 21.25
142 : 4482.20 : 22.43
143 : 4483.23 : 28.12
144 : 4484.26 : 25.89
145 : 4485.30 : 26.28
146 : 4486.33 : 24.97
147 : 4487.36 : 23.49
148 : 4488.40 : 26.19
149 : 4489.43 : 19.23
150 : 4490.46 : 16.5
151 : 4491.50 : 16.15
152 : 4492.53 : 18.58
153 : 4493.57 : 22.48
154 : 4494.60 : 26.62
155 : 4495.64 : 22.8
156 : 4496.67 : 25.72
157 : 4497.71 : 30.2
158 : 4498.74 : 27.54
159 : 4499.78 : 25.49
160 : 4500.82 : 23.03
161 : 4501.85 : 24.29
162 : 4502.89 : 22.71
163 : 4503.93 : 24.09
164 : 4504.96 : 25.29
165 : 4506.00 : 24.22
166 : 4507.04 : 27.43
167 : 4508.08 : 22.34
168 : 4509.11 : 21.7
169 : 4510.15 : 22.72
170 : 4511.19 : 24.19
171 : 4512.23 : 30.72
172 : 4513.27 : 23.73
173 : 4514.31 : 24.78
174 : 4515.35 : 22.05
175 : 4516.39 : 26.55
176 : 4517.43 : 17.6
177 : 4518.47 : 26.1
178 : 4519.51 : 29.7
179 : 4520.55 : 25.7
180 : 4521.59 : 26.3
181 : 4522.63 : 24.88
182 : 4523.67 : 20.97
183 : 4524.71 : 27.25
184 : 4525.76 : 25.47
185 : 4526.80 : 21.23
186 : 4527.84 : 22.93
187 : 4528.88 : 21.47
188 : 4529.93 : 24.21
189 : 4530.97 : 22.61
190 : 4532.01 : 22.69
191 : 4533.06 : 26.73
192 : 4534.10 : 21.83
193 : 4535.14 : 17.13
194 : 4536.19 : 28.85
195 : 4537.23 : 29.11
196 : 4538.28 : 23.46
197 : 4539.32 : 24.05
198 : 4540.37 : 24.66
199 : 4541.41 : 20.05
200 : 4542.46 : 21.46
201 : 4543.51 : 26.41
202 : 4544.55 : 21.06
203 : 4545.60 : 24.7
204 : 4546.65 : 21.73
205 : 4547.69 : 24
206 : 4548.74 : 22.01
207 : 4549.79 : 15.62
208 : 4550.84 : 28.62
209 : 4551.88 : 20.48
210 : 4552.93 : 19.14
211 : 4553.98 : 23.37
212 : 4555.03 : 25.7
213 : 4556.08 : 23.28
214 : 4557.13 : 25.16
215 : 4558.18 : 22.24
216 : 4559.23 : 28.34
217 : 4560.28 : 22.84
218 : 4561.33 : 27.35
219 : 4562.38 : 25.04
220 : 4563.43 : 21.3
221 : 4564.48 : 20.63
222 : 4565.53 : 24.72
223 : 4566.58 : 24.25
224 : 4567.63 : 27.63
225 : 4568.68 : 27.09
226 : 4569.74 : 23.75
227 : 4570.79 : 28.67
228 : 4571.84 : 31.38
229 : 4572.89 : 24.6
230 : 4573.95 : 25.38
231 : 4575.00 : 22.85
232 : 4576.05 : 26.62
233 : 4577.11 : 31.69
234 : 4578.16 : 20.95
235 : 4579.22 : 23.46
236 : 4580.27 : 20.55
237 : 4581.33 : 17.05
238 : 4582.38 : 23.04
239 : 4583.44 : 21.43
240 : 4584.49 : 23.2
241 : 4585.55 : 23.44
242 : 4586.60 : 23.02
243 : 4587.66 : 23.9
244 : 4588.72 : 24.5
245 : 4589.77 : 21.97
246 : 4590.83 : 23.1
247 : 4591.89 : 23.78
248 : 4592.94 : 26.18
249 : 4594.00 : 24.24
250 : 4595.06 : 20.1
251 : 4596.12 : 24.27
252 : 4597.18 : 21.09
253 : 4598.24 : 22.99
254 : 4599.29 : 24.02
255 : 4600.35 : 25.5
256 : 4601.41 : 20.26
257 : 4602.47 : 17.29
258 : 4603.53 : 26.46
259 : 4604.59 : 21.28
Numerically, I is 0.6 A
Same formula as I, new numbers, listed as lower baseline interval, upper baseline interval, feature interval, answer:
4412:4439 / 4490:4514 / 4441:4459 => 1.11 A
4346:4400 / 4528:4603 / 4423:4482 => 2.17 A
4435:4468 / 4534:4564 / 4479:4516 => -1.64 A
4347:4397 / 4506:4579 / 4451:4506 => 1.68 A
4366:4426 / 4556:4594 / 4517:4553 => 0.55 A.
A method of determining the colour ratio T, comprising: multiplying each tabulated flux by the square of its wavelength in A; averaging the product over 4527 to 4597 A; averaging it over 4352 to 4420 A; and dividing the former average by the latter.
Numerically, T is 1.1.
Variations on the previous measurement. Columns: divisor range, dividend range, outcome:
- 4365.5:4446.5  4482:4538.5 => 1.13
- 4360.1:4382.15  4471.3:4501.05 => 1.01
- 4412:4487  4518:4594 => 1.12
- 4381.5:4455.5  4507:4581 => 1.16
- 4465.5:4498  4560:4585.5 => 1.11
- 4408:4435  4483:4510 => 1.08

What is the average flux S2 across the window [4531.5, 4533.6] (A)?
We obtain 24.7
